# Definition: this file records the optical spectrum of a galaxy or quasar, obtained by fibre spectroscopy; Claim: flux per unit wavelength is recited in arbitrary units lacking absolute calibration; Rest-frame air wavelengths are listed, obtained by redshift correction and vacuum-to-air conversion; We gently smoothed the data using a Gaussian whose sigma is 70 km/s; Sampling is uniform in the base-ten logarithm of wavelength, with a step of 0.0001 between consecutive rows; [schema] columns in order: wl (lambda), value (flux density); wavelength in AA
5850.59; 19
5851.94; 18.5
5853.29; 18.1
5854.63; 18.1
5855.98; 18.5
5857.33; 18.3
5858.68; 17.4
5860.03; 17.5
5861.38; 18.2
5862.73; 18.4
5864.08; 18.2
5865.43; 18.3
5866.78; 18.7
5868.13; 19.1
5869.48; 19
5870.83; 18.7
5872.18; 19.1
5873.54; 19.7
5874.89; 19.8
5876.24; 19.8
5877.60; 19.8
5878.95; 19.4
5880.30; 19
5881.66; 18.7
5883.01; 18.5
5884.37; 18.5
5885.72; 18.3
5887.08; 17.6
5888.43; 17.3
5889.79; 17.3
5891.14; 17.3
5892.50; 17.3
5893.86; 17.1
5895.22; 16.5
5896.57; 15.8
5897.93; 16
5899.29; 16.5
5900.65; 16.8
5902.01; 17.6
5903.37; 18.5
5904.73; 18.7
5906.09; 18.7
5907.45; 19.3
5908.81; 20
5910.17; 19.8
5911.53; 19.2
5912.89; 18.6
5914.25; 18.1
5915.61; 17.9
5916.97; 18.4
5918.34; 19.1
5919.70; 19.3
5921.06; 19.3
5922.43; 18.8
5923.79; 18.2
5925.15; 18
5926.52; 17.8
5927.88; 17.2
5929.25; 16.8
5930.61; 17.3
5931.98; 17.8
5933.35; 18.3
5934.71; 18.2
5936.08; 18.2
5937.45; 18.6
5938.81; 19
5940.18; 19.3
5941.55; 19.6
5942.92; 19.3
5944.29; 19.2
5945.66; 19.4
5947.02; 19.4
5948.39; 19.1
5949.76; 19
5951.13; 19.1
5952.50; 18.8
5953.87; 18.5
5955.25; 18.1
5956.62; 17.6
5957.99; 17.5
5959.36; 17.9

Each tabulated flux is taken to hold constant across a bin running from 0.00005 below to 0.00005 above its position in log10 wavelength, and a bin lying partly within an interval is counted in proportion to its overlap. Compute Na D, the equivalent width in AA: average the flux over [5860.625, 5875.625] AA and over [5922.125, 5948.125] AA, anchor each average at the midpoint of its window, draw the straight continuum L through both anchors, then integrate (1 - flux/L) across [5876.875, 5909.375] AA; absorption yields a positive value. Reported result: 1.33 AA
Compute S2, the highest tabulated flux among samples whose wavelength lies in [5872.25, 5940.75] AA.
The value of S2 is 20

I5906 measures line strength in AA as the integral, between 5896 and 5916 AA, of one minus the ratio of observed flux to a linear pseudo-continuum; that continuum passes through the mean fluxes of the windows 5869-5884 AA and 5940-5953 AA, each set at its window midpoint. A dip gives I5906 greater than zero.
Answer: 1.1 AA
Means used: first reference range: 19.2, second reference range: 19.2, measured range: 18.1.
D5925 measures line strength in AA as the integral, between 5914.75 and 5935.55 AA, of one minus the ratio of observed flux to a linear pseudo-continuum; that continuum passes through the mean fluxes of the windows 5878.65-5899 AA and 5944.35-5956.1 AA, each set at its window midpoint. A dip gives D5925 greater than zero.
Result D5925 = 0.24 AA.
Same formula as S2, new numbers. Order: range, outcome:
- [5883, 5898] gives 18.5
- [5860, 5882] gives 19.8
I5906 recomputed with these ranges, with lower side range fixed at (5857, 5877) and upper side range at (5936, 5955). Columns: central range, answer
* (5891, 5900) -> 1.1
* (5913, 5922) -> 0.1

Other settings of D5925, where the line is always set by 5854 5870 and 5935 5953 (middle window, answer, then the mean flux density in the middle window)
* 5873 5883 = -0.51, 19.4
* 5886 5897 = 0.87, 17.1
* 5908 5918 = -0.05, 18.9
